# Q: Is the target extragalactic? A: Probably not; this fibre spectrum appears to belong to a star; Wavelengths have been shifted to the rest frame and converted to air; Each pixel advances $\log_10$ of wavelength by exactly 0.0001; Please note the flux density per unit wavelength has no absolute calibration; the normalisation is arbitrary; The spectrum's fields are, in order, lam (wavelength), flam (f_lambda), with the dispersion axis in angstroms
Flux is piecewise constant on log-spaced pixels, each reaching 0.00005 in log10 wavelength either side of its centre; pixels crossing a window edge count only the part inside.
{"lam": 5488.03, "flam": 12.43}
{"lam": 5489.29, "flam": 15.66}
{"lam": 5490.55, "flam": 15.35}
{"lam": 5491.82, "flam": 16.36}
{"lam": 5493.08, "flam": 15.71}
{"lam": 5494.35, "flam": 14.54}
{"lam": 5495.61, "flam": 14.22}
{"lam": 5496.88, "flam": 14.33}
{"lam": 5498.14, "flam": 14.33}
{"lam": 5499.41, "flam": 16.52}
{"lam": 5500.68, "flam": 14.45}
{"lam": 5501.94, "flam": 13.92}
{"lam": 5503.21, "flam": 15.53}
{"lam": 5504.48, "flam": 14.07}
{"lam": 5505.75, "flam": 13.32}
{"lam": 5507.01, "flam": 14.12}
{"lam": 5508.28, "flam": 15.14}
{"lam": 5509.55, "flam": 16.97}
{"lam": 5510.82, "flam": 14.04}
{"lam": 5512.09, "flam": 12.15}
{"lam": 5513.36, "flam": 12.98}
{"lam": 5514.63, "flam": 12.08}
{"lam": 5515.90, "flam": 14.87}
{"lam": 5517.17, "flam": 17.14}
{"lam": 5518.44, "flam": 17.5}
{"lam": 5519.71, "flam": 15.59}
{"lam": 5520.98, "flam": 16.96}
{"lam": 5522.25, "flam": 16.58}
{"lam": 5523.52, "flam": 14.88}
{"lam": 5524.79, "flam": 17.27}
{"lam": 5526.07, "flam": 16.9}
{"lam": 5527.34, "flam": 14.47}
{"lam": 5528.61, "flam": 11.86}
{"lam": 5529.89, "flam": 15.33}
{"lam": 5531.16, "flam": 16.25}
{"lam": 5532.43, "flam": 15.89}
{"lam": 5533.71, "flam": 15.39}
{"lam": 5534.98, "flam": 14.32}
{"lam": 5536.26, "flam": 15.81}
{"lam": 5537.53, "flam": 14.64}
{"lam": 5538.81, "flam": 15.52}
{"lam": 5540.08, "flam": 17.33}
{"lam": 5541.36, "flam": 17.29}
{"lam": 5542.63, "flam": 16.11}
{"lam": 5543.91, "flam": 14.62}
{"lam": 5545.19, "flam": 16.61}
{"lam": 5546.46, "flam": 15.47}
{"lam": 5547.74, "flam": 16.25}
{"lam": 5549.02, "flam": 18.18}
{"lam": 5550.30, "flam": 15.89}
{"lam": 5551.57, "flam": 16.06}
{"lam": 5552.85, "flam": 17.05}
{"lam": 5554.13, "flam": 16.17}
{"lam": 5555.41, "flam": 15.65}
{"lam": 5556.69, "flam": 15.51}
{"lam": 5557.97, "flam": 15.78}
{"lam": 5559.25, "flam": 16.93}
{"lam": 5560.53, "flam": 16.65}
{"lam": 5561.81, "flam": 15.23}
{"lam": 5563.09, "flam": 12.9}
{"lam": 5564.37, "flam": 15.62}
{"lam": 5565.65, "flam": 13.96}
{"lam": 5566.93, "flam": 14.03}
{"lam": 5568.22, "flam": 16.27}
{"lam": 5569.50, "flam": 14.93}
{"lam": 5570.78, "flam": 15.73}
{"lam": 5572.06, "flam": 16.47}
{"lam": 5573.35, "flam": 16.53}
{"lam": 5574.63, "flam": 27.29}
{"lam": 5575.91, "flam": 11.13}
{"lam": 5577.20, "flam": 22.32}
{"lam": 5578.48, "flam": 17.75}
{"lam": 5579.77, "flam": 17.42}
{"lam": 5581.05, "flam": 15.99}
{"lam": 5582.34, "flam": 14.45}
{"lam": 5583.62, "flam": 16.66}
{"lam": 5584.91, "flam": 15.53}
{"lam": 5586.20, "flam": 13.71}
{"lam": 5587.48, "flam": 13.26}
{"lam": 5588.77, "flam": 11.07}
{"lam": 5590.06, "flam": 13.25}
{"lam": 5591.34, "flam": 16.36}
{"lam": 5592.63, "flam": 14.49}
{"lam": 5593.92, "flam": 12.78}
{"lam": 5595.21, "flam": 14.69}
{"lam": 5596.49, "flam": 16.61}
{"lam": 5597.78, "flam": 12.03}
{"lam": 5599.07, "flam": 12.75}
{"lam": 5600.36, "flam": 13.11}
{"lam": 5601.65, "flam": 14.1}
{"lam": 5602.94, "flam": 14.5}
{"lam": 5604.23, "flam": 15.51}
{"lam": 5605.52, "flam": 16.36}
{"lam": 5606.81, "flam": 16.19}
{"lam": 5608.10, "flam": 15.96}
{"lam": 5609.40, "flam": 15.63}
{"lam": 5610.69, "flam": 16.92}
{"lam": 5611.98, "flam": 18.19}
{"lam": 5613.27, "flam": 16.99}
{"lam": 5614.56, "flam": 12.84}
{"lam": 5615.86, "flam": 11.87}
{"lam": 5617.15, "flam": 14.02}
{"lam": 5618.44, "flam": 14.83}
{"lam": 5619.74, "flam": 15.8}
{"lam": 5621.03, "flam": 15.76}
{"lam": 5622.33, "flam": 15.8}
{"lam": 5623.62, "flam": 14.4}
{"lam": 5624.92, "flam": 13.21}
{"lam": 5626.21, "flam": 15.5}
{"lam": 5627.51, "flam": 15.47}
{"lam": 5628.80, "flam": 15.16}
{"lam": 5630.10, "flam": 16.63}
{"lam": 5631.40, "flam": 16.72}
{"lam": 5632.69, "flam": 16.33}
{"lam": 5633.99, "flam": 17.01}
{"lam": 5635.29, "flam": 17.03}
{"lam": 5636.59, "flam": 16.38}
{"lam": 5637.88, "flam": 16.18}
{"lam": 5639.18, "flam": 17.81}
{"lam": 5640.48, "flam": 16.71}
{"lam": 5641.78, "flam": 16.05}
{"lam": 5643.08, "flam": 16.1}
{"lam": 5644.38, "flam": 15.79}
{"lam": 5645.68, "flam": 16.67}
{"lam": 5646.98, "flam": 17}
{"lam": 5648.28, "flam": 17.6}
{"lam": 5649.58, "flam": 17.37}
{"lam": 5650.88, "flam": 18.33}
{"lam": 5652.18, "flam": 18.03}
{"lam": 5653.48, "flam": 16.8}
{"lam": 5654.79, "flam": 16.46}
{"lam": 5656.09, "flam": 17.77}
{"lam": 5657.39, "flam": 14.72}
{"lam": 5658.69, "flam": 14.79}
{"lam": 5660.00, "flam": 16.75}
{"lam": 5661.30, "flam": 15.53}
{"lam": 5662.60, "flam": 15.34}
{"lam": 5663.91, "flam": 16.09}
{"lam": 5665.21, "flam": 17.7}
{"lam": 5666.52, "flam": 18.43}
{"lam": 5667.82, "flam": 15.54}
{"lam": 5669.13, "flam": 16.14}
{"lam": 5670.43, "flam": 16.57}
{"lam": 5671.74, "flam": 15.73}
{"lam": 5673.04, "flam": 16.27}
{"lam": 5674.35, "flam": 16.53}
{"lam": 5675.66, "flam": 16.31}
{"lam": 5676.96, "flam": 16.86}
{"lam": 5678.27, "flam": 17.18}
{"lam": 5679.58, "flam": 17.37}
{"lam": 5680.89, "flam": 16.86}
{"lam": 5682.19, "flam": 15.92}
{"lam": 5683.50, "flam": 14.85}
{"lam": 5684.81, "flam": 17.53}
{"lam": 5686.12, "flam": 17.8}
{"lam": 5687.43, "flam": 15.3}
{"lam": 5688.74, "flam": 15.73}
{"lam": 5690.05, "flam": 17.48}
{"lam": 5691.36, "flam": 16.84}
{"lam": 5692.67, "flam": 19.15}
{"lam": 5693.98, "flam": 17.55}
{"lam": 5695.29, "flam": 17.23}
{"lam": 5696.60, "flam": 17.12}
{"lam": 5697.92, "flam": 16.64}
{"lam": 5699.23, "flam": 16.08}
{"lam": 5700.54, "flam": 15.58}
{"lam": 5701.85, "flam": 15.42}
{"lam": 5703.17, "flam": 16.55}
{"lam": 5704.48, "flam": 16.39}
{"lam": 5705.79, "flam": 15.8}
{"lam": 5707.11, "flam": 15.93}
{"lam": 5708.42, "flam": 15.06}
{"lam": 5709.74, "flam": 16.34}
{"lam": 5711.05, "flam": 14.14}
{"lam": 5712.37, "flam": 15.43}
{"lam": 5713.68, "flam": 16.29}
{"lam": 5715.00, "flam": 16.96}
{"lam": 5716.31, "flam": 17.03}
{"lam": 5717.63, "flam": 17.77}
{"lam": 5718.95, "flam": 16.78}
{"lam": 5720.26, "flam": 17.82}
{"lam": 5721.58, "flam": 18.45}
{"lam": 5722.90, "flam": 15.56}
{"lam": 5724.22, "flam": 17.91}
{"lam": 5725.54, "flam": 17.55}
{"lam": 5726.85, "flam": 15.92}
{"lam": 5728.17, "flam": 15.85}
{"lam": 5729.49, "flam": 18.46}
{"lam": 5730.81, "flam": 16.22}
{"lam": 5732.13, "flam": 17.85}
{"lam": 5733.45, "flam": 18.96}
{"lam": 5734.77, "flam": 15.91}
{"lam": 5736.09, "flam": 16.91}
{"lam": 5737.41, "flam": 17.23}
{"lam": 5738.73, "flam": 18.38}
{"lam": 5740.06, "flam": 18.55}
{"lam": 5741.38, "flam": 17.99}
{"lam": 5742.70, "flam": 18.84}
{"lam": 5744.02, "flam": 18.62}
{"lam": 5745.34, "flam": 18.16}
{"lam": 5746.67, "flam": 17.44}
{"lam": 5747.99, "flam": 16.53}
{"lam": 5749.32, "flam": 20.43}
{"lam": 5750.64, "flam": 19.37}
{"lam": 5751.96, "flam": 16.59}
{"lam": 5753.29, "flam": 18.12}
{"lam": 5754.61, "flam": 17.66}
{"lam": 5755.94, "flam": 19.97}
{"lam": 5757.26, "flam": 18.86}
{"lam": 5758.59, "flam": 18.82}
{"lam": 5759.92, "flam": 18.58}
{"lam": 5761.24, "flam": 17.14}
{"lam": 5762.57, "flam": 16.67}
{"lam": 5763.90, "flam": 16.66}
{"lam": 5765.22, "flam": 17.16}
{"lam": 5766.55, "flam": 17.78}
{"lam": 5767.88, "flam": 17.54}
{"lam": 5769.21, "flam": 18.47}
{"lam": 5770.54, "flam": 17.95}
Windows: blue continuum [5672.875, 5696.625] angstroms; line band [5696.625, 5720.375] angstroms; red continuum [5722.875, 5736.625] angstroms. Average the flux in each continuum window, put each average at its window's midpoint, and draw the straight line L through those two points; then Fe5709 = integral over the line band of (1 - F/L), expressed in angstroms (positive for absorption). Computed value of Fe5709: 1.1 angstroms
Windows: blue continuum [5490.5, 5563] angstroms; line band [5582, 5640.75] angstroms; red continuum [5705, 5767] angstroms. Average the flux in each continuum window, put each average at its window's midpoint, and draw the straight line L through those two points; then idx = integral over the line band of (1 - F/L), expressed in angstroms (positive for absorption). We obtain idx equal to 3.9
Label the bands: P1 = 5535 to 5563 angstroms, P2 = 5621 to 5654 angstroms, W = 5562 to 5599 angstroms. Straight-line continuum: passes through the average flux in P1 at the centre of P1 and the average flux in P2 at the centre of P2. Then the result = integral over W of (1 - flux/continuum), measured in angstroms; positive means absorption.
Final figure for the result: 1.7 angstroms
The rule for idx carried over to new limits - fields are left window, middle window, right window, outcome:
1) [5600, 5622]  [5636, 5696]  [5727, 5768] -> -1.5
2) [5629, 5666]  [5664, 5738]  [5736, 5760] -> 3.4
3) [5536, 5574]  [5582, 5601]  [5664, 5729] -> 2.4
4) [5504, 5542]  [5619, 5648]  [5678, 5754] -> 0.3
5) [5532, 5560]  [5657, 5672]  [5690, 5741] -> 0.4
